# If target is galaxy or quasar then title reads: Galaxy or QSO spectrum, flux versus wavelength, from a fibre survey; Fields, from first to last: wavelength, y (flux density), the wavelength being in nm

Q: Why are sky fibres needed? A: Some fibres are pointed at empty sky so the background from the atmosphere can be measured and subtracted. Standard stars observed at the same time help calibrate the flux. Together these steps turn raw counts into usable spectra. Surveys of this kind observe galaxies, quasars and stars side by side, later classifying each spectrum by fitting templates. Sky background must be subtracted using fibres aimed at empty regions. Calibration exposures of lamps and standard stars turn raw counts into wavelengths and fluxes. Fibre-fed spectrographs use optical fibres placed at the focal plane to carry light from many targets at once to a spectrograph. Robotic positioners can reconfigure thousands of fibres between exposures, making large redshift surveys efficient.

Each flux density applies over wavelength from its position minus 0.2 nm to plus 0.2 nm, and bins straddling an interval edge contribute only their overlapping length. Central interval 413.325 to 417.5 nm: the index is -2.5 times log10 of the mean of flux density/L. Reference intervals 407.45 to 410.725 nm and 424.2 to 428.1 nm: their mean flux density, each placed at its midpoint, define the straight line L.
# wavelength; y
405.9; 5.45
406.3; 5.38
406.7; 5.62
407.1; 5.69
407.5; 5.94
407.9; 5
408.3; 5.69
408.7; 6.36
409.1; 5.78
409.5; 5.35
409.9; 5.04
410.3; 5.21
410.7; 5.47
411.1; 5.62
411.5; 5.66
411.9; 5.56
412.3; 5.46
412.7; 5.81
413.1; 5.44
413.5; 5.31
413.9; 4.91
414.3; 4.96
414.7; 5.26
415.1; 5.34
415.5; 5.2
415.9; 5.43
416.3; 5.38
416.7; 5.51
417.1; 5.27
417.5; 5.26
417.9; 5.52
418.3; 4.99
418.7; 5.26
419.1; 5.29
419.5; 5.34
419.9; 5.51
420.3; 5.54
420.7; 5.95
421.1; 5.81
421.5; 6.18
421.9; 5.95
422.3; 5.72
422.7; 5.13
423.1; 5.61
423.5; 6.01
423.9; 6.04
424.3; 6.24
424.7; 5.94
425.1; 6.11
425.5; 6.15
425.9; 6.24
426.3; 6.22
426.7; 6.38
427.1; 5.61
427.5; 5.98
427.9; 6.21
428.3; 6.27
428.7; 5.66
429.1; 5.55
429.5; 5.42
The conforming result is 0.10 mag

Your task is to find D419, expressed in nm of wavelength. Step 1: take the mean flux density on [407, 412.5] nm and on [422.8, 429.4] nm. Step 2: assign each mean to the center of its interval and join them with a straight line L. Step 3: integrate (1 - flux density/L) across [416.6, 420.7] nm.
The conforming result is 0.30 nm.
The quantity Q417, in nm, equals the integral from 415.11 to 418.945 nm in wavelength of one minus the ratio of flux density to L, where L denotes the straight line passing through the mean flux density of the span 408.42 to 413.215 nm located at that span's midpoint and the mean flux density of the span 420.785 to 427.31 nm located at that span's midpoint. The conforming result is 0.29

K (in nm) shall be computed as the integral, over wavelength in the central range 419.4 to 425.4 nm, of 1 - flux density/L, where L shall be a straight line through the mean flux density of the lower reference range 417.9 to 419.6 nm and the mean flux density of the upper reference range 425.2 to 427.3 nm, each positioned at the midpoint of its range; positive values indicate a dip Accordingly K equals -0.16 nm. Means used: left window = 5.25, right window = 6.12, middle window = 5.82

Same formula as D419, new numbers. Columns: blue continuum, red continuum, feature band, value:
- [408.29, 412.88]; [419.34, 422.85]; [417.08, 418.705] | 0.115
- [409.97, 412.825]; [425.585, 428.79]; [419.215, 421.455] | 0.071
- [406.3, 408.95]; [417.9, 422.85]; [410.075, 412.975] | 0.060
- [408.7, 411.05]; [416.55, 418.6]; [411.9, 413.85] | -0.022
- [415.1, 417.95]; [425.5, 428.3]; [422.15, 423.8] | 0.055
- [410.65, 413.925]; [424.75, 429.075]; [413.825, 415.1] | 0.110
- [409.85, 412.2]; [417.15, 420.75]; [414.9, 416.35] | 0.020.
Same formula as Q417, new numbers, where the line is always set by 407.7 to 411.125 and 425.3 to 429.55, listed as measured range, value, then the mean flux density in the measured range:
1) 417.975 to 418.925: 0.09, 5.18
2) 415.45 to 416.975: 0.08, 5.39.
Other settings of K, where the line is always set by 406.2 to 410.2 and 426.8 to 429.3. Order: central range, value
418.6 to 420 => 0.101 nm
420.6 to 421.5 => -0.024 nm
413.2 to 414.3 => 0.108 nm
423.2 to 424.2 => -0.030 nm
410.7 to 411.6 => 0.005 nm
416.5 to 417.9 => 0.087 nm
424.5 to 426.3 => -0.081 nm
